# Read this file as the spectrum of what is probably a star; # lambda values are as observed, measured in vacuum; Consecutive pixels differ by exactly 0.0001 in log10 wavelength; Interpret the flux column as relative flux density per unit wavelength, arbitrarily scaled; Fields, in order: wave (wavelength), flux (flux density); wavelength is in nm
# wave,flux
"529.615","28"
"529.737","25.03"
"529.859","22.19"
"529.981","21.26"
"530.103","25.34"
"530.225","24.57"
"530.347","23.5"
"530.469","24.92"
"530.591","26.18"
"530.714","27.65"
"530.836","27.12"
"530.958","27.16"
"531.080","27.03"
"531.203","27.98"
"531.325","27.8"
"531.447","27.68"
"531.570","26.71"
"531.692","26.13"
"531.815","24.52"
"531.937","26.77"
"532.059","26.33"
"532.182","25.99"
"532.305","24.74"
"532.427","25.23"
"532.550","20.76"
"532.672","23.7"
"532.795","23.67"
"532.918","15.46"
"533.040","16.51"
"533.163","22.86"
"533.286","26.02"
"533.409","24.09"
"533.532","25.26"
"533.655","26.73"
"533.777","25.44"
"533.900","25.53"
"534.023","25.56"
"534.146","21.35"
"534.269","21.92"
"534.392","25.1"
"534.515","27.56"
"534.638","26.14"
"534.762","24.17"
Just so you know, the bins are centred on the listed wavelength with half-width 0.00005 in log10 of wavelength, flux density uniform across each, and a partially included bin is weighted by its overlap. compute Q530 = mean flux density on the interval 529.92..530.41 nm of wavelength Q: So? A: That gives 23.7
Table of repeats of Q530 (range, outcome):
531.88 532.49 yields 25.8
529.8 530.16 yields 22.9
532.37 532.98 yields 21.7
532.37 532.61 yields 22.9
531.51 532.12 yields 26.1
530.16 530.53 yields 24.4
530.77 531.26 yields 27.3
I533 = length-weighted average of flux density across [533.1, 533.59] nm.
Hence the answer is 24.5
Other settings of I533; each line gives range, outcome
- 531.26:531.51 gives 27.7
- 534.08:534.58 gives 24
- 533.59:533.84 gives 26.1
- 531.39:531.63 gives 27.1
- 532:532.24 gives 26.1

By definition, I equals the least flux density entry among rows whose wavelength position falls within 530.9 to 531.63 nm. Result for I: 26.71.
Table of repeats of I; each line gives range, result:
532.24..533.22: 15.46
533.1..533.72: 22.86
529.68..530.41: 21.26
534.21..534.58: 21.92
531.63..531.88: 24.52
